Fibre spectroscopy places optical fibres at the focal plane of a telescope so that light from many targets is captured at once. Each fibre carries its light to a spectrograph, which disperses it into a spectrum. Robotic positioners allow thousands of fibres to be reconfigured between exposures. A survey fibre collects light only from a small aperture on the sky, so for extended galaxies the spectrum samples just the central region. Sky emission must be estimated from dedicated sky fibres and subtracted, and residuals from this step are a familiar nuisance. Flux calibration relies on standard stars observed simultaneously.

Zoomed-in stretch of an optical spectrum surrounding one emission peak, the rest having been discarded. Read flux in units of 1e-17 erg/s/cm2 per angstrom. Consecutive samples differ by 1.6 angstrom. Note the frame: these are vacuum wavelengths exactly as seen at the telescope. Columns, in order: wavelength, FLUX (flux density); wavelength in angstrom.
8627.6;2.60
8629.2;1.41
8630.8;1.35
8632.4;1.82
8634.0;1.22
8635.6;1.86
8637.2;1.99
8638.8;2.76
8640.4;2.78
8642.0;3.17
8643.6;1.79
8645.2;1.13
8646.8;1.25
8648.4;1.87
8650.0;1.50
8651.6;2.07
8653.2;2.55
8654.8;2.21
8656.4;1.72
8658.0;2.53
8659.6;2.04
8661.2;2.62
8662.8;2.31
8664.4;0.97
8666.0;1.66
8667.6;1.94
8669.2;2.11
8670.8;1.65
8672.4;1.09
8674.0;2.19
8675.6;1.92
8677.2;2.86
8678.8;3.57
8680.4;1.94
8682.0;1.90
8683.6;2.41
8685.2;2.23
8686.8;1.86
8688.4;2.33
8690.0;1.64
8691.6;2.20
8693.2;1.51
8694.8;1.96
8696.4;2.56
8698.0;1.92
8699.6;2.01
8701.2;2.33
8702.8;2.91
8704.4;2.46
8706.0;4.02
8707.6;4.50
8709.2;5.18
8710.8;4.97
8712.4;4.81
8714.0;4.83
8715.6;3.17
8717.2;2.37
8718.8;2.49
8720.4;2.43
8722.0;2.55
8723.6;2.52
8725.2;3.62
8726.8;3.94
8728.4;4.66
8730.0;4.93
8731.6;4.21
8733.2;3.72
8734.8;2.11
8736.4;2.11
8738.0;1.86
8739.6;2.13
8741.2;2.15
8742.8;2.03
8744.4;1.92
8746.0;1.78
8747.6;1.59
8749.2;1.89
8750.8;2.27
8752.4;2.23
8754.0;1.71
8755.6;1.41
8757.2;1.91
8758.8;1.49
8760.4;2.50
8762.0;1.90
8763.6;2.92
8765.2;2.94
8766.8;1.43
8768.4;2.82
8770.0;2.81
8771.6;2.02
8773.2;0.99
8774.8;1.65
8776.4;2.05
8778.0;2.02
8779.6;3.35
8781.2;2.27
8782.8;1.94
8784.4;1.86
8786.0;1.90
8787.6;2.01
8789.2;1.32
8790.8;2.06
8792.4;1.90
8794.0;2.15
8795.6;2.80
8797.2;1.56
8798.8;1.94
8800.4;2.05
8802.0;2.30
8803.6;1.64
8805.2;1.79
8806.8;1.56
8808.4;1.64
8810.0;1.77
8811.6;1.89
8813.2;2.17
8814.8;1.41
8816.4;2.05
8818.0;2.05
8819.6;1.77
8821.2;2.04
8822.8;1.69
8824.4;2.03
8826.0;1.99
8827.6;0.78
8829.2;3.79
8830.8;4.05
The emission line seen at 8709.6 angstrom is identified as [S II]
